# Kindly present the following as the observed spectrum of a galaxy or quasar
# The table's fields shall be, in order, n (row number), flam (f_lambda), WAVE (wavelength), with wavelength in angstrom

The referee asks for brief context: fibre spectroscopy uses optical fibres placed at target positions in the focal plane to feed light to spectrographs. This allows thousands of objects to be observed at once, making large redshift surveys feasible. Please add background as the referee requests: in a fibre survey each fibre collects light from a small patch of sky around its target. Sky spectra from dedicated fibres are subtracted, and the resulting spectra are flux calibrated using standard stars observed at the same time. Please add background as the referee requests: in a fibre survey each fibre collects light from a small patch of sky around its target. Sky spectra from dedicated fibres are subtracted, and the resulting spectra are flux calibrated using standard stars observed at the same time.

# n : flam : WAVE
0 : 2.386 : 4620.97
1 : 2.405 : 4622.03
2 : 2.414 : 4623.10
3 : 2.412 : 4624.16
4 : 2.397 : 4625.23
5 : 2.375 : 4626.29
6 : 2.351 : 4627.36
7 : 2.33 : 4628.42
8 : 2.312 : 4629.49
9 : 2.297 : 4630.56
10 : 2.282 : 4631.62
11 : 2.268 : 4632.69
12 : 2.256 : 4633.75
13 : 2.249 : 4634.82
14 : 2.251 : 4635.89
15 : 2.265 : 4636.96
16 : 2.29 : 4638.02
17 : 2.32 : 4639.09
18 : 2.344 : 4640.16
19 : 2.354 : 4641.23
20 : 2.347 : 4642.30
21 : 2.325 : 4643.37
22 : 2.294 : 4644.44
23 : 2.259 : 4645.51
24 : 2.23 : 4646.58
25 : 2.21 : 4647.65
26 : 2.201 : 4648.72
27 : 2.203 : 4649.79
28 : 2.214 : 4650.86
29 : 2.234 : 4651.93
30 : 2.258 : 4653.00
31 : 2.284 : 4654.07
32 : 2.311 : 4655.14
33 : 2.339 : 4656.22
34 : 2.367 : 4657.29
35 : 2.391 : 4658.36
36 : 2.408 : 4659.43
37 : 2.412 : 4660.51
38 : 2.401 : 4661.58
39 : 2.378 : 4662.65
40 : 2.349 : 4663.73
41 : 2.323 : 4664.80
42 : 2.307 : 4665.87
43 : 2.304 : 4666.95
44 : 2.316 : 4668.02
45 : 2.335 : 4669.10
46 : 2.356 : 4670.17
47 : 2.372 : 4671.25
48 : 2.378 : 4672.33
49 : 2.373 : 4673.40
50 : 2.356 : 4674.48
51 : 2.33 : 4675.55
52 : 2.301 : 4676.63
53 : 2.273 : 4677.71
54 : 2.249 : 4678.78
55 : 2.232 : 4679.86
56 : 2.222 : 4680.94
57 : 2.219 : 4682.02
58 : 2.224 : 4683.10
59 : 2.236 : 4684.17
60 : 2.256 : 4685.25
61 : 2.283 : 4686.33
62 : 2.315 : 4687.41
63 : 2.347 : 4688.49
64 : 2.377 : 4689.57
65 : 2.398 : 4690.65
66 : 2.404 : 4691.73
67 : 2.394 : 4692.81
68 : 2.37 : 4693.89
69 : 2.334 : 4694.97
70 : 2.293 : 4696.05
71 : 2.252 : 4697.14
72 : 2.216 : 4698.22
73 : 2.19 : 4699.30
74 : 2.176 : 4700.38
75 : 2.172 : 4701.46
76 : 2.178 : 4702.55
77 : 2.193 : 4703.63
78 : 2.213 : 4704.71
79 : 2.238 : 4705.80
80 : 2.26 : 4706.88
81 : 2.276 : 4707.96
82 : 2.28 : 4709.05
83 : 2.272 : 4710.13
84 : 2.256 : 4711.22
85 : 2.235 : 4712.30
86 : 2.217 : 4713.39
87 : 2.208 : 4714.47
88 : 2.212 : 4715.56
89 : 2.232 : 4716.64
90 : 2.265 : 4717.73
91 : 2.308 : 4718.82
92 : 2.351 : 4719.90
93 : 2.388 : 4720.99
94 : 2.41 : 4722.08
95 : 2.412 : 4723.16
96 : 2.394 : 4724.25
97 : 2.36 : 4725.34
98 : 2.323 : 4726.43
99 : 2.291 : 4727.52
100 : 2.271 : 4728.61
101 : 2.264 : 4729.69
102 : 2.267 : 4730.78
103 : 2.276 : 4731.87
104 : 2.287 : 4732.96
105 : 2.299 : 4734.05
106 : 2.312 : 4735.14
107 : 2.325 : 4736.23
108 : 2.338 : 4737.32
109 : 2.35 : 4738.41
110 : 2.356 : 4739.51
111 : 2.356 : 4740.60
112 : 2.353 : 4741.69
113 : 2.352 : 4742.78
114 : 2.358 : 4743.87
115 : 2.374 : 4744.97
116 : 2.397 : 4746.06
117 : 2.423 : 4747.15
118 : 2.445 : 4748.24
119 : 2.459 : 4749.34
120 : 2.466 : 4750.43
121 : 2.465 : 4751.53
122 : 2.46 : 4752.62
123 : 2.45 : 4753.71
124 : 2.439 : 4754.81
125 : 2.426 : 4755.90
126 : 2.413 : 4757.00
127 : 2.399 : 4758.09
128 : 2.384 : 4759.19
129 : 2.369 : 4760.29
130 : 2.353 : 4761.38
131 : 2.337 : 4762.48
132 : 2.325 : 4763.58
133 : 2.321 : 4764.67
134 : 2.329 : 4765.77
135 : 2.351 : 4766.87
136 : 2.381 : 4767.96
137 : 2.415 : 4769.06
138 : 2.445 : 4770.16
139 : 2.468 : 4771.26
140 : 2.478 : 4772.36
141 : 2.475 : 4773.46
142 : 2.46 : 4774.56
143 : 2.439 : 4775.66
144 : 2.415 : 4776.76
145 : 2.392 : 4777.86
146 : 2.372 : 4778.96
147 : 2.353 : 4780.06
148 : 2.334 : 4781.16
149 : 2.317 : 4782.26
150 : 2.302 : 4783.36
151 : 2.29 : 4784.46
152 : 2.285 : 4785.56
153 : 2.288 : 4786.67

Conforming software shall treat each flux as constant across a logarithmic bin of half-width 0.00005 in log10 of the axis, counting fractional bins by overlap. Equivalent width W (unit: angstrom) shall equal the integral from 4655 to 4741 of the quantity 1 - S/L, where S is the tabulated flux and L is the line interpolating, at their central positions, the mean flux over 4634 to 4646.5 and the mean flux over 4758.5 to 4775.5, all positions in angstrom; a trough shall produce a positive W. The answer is 1.3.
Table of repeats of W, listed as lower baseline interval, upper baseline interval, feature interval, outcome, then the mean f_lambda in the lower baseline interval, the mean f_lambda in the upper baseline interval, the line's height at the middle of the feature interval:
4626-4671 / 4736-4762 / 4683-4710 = 0.85 angstrom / 2.31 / 2.4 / 2.35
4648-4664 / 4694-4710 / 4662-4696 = -0.64 angstrom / 2.31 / 2.24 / 2.28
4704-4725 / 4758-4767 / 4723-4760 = -0.76 angstrom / 2.29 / 2.35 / 2.32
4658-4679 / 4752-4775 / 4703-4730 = 1.03 angstrom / 2.35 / 2.4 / 2.38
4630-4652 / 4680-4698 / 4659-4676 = -0.49 angstrom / 2.27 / 2.3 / 2.29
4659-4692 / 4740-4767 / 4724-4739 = 0.40 angstrom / 2.32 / 2.39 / 2.37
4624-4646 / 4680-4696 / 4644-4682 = 0.07 angstrom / 2.31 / 2.31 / 2.31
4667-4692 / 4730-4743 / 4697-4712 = 0.57 angstrom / 2.31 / 2.32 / 2.31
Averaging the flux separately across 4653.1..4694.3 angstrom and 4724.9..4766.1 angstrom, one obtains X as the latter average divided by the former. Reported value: 1.0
